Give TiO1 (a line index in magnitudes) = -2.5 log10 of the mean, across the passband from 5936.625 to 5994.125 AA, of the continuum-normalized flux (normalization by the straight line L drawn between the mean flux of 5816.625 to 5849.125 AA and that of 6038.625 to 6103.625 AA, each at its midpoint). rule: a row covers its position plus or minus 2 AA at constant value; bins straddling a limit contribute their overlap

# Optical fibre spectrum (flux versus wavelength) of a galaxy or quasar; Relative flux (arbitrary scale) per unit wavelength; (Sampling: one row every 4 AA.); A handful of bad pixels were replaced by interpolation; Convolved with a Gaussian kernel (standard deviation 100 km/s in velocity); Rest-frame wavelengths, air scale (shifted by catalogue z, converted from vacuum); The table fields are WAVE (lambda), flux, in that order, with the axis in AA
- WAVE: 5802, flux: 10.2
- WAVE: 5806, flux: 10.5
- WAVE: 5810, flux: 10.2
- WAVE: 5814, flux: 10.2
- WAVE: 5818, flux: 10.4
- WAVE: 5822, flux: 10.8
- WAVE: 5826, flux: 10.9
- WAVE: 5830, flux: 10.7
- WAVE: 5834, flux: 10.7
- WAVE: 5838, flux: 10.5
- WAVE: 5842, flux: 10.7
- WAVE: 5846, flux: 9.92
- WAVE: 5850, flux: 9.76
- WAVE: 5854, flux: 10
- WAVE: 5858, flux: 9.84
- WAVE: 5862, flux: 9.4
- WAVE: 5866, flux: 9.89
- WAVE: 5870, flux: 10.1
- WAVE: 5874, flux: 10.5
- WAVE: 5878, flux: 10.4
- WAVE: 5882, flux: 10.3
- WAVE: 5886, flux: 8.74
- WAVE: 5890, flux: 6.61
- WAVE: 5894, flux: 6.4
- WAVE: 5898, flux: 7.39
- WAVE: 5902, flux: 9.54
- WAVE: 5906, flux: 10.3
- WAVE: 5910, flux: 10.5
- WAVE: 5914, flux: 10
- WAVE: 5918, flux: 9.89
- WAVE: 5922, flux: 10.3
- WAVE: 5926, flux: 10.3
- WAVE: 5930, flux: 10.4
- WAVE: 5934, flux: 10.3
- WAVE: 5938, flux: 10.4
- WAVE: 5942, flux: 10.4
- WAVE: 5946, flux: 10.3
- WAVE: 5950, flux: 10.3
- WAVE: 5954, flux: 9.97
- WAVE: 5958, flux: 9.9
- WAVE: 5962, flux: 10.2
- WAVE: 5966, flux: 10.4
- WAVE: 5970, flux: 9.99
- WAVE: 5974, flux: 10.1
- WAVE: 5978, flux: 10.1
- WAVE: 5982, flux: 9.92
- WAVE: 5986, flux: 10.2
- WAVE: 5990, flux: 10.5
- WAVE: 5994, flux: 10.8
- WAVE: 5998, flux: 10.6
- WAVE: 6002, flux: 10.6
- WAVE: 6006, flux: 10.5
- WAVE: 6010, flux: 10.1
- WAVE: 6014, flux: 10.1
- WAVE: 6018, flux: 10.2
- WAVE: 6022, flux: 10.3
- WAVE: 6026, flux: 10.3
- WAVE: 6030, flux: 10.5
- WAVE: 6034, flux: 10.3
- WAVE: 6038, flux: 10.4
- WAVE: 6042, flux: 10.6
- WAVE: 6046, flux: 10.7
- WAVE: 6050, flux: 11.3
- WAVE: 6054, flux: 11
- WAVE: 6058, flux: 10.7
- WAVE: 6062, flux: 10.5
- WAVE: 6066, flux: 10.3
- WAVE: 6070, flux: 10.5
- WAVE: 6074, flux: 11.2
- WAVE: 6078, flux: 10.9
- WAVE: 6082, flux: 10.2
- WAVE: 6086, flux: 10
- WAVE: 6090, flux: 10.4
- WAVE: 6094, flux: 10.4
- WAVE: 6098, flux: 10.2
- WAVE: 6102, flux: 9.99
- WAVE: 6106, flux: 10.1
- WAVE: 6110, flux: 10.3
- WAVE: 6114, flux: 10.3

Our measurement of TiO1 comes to 0.04 mag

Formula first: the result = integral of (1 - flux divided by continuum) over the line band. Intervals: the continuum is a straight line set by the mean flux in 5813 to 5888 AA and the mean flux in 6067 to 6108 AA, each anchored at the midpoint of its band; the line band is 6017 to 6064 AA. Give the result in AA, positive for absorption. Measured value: -1.02 AA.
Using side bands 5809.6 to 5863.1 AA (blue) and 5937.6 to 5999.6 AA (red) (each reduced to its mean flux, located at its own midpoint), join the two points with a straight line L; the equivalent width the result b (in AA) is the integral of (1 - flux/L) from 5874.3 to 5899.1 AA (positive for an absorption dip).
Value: 4.3 AA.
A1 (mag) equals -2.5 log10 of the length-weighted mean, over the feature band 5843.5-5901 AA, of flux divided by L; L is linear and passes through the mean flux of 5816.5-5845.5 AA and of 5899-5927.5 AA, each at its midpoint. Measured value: 0.12 mag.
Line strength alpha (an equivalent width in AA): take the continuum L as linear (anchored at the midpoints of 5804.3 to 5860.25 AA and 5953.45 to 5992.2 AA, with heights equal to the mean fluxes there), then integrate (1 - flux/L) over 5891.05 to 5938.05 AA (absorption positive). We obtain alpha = 3.11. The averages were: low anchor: 10.4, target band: 9.55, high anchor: 10.1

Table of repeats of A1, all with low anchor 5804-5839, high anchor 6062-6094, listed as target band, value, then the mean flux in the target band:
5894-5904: 0.291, 8.05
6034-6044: 0.004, 10.5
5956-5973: 0.042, 10.1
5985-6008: -0.004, 10.5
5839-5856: 0.044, 10.1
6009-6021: 0.037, 10.1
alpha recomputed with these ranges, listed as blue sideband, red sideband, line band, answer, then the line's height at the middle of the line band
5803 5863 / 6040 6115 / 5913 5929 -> 0.4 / 10.4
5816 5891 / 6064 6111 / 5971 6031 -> -0.3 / 10.3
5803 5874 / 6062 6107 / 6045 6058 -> -0.8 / 10.4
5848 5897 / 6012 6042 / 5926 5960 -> -1.7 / 9.76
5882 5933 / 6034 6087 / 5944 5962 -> -0.8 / 9.67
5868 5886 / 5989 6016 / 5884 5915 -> 4.8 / 10.2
